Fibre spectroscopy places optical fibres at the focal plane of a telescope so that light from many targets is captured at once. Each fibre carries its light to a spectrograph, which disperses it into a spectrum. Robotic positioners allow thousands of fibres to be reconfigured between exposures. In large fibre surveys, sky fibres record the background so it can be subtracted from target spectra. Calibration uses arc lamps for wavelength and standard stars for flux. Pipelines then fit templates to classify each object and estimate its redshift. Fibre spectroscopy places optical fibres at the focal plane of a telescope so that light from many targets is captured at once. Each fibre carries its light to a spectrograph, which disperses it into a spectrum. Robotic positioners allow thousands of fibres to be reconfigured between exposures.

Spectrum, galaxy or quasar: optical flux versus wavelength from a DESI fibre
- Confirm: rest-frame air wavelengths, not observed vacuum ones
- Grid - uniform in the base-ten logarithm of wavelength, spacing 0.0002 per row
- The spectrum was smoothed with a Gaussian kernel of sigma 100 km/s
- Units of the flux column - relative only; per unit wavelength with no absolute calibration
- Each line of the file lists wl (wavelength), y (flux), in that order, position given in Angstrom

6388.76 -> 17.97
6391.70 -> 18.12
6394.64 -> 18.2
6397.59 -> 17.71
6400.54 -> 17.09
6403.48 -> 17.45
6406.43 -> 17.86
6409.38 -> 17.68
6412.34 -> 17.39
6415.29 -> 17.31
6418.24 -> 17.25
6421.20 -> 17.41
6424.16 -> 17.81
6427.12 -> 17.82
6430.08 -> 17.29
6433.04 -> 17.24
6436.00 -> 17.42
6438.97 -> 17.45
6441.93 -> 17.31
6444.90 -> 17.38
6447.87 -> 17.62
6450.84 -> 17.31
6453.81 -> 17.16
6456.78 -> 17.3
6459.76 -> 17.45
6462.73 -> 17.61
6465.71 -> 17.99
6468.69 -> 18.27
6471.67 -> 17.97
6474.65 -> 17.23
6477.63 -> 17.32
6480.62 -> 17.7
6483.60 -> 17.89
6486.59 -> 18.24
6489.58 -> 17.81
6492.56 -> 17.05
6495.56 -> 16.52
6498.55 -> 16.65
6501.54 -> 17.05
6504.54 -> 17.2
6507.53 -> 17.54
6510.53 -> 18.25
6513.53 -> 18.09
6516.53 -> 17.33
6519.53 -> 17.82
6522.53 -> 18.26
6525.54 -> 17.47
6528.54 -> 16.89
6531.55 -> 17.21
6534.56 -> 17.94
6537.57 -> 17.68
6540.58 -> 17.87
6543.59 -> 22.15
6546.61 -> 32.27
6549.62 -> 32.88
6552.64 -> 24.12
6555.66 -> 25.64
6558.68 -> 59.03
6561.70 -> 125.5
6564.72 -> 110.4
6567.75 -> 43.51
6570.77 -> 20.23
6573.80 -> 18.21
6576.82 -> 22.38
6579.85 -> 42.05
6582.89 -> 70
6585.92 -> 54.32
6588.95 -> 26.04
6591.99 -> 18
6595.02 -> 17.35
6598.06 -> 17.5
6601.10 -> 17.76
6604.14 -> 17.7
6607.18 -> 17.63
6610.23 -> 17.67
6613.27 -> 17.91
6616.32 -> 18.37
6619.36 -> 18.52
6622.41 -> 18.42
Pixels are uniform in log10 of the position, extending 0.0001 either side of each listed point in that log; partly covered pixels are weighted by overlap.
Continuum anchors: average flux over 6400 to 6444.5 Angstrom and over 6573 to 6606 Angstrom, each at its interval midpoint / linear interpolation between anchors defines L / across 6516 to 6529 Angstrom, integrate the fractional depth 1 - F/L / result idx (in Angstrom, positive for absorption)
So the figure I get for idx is 3.7 Angstrom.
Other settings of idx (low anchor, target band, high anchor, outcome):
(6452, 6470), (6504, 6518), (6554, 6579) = 6.7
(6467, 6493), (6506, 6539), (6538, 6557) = 7.1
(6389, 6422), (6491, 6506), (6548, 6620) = 5.6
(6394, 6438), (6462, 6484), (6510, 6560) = 2.6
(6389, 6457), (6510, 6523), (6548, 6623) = 4.6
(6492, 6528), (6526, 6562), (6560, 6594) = 5.1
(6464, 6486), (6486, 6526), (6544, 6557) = 8.1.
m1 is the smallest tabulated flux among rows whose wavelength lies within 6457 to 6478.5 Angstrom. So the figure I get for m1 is 17.23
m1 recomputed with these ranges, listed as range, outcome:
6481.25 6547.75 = 16.52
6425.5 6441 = 17.24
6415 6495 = 17.05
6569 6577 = 18.21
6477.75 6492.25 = 17.7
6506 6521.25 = 17.33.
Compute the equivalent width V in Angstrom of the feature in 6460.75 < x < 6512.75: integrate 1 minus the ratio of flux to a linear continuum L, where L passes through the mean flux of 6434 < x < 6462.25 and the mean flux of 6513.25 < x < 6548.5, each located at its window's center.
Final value 2.2 Angstrom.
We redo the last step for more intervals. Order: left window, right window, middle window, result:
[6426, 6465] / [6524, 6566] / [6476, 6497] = 6.8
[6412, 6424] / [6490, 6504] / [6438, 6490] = -1.5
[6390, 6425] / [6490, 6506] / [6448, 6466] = -0.2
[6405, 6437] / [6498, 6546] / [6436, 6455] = 0.3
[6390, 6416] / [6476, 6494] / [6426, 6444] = 0.3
